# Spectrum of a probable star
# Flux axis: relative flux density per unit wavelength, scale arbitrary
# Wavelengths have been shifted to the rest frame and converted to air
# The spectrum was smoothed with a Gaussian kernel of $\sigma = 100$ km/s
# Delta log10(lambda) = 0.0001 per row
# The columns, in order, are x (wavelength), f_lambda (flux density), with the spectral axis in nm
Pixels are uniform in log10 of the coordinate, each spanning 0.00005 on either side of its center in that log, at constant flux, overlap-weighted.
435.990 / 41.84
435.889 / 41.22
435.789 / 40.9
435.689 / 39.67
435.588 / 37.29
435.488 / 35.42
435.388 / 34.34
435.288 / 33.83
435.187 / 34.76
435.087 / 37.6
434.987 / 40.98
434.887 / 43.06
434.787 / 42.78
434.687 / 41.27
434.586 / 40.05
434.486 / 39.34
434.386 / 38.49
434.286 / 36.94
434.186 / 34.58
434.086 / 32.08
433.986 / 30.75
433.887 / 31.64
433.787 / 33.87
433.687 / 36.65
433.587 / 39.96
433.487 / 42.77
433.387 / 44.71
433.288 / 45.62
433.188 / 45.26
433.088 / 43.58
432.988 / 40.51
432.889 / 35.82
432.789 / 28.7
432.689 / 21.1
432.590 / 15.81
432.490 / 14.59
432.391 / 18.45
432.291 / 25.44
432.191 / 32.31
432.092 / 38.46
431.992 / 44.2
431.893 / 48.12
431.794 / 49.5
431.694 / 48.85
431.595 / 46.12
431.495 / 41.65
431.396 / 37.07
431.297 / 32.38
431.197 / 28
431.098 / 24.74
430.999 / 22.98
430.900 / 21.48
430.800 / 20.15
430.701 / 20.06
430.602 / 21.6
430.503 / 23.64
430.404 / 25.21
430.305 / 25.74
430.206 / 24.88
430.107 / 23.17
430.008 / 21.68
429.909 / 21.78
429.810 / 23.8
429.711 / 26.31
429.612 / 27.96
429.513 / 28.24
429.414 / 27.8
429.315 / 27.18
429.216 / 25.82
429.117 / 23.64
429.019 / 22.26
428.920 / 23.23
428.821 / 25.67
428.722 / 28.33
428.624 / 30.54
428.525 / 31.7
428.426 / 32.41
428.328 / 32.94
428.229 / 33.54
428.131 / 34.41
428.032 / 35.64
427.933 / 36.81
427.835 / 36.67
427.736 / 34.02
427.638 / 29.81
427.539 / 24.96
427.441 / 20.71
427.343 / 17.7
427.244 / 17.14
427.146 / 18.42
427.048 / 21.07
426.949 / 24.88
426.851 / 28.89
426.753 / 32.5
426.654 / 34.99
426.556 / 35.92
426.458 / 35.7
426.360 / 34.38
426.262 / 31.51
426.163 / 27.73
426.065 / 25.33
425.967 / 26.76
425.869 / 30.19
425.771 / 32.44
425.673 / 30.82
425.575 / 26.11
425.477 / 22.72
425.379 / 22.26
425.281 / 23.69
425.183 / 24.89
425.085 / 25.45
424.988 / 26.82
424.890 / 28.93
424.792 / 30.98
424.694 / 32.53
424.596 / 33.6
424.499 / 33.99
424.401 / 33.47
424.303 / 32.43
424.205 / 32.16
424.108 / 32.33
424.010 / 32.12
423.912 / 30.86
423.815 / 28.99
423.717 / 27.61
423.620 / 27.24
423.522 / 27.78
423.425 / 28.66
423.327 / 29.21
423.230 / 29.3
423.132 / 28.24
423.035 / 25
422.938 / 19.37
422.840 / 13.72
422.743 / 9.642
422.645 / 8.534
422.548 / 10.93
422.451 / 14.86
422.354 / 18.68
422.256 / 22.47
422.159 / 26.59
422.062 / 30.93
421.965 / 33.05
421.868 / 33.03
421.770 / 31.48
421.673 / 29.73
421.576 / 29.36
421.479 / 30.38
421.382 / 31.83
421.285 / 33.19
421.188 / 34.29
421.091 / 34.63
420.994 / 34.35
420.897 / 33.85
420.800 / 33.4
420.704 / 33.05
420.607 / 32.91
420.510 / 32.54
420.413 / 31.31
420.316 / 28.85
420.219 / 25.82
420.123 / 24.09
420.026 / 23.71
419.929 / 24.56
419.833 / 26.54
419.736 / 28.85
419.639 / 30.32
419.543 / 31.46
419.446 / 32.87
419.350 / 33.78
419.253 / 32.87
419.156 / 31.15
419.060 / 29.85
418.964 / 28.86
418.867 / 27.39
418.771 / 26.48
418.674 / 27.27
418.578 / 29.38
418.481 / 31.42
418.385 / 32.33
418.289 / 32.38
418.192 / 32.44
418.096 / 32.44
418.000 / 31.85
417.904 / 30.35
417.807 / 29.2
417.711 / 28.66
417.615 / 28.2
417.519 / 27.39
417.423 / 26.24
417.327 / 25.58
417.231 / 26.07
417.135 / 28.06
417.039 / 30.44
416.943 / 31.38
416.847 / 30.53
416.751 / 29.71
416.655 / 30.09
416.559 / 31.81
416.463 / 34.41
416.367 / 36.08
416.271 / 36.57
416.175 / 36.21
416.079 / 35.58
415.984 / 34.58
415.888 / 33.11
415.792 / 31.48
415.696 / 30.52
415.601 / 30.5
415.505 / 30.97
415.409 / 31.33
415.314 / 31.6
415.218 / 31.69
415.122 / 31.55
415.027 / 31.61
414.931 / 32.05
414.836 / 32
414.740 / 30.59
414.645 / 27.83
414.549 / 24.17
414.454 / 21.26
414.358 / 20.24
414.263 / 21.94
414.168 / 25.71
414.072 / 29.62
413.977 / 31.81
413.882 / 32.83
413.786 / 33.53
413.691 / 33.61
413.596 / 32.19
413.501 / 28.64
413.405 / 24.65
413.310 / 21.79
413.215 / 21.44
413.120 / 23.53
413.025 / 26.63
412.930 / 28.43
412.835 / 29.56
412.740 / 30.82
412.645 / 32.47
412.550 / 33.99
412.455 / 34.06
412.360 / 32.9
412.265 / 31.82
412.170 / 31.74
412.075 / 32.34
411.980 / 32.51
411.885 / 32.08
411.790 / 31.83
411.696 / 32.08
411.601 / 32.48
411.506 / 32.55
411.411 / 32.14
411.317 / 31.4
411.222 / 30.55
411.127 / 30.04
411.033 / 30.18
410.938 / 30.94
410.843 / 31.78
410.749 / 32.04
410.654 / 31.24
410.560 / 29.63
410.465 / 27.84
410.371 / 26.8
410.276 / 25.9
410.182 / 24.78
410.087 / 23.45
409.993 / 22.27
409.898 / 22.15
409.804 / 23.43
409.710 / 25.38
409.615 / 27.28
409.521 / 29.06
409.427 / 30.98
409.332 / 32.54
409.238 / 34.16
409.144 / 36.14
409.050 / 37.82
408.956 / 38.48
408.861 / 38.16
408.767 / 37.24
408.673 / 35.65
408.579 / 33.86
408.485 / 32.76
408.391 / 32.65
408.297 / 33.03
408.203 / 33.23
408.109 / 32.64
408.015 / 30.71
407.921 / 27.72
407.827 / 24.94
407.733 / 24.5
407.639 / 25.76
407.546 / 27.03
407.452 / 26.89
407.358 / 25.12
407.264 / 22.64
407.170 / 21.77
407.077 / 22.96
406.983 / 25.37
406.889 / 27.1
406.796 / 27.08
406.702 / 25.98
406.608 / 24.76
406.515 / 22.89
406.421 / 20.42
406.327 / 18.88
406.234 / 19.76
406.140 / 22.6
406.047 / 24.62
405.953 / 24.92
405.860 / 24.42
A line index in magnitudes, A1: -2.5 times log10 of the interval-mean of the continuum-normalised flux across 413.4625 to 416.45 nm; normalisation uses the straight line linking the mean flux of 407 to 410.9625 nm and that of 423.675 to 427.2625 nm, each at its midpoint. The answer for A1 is -0.06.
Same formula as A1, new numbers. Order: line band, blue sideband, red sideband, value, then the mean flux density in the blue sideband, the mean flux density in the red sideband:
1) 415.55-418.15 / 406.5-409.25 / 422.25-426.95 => -0.098 mag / 29.7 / 27.2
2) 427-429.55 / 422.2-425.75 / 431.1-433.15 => 0.097 mag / 25.8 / 34.4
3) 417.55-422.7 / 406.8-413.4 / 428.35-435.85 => 0.068 mag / 29.6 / 32.4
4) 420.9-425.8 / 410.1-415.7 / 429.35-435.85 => 0.150 mag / 29.7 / 33.2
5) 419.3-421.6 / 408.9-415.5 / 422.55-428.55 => -0.075 mag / 29.6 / 28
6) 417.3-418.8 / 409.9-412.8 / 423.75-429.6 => 0.006 mag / 30.4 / 28.9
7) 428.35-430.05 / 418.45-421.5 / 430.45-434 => 0.223 mag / 30.3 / 33.3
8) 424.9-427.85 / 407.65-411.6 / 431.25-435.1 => 0.268 mag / 30.4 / 37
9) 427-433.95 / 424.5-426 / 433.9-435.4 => 0.110 mag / 28.1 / 37.3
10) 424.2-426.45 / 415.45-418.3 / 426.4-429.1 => 0.008 mag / 31.1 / 28.9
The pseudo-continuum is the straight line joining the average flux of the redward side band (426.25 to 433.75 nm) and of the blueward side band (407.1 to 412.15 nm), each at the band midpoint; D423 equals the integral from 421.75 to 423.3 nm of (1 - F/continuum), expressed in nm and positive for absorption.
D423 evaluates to 0.41 nm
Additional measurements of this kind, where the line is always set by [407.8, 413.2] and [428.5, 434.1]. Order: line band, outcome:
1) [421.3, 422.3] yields 0.020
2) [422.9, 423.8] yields 0.104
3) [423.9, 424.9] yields -0.054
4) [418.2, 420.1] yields 0.070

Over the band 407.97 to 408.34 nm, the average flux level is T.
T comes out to 32.4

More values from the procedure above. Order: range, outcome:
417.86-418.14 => 31.6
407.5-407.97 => 26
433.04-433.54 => 44.4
